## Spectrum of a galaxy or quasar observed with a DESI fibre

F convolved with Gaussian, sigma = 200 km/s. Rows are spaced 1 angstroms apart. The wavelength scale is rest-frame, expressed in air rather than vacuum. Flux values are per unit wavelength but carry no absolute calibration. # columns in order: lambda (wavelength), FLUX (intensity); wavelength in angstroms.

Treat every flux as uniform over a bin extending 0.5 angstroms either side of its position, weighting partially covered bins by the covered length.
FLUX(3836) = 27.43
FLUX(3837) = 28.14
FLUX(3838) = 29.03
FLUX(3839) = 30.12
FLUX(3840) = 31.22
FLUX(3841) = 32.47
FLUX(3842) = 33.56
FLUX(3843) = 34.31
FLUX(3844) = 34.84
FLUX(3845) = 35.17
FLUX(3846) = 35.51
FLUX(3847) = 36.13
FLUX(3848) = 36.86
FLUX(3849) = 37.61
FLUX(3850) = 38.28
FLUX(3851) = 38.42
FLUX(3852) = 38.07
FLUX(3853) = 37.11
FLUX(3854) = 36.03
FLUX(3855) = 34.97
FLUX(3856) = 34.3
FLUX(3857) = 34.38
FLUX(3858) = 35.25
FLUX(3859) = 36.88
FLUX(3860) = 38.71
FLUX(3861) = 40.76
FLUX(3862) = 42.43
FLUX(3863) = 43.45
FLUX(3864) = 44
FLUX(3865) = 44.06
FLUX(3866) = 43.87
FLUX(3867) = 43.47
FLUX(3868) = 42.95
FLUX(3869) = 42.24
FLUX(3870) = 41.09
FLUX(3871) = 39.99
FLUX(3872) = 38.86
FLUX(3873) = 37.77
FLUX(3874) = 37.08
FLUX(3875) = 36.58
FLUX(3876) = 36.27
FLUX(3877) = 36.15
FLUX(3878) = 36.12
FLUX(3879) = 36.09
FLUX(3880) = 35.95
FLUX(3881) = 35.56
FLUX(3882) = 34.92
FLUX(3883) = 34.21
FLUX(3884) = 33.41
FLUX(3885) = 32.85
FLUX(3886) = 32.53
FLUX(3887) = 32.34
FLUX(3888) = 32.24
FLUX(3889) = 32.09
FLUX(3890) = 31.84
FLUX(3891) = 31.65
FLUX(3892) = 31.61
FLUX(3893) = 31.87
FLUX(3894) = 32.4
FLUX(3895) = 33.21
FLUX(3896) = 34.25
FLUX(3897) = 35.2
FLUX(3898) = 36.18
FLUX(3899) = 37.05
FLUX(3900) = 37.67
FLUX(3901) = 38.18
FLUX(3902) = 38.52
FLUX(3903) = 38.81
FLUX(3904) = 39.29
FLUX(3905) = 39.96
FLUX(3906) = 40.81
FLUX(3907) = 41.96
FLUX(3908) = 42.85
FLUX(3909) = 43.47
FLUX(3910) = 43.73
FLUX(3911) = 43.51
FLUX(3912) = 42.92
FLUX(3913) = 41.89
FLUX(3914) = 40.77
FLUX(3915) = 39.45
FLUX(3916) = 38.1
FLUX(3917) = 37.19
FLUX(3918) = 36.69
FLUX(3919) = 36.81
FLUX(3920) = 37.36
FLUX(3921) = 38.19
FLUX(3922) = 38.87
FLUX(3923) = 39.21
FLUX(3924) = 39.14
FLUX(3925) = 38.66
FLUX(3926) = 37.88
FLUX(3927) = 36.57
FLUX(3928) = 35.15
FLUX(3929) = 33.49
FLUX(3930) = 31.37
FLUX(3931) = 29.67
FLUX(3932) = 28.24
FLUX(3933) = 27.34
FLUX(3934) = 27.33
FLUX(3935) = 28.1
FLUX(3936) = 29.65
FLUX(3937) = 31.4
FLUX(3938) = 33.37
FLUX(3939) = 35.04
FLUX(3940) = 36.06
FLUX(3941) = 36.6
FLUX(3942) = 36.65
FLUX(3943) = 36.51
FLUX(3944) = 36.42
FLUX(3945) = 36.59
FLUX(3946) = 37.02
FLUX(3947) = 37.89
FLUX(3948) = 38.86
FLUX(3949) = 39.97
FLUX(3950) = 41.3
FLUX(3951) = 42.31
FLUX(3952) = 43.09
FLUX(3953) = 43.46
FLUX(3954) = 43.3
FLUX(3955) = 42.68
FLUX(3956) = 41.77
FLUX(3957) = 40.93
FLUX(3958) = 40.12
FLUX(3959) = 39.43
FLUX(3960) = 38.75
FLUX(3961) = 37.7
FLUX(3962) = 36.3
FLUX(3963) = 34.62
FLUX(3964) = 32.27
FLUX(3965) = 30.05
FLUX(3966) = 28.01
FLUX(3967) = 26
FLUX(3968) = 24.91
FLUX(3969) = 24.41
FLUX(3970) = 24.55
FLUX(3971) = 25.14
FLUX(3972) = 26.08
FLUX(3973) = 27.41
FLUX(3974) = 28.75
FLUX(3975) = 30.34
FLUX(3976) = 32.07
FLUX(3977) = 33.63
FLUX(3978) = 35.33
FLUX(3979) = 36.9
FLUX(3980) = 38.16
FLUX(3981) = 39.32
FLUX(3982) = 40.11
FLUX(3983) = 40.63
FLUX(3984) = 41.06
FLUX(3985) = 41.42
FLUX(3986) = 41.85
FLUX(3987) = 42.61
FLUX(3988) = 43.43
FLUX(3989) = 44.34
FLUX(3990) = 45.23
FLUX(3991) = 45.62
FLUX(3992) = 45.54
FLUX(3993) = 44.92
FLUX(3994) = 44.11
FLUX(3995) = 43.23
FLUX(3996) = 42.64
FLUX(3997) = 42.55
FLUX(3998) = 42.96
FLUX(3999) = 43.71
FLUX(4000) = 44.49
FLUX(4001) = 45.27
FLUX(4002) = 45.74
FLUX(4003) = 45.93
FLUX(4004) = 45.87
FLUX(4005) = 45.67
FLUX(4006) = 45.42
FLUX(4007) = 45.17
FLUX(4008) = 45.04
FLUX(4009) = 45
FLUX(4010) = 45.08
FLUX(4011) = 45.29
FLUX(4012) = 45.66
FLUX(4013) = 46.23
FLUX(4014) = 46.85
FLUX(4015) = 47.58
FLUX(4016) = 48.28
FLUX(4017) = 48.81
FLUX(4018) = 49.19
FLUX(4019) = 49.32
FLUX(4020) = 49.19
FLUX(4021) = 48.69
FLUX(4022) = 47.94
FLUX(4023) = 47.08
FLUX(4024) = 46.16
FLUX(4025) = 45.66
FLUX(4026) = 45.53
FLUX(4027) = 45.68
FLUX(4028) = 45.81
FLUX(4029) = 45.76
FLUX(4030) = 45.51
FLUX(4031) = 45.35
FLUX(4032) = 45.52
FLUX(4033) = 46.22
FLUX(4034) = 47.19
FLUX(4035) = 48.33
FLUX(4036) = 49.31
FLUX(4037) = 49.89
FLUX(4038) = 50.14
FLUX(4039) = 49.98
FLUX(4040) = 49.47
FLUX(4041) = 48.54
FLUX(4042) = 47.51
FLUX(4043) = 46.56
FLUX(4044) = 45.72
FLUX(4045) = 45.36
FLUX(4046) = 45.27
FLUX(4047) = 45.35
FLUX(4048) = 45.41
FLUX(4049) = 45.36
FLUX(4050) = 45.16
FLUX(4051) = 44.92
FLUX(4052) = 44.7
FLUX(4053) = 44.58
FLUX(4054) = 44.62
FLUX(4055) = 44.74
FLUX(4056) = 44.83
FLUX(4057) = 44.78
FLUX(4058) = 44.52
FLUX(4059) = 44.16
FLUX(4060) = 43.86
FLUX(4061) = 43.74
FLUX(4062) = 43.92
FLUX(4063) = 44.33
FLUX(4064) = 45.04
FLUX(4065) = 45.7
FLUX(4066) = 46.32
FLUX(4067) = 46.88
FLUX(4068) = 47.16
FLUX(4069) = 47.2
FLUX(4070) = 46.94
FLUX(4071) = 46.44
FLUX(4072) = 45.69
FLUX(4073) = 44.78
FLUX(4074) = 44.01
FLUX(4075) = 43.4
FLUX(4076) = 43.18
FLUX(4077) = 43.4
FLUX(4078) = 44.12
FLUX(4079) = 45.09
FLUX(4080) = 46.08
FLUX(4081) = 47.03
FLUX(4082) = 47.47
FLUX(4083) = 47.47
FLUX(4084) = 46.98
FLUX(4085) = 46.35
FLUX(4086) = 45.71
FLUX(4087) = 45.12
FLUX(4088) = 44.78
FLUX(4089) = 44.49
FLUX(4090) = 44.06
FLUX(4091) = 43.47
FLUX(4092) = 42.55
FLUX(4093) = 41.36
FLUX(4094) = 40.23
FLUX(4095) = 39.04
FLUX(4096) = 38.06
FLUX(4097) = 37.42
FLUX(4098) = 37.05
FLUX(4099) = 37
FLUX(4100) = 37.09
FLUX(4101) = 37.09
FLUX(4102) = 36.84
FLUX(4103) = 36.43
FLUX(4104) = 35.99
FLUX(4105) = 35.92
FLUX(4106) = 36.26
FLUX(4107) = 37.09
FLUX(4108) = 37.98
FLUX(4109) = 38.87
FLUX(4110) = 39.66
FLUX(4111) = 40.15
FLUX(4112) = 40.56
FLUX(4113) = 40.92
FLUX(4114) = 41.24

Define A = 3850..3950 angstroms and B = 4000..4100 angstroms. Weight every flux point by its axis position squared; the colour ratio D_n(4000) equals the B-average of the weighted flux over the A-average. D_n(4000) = 1.33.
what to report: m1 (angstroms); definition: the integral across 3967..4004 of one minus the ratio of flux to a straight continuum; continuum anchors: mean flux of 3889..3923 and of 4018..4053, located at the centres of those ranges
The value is 4.4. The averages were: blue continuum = 37.9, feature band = 38.4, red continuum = 46.9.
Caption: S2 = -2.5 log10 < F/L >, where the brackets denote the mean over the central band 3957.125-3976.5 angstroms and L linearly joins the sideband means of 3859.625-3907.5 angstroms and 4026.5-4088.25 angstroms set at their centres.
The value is 0.31 mag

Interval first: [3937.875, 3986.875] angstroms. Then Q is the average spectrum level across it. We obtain 35.9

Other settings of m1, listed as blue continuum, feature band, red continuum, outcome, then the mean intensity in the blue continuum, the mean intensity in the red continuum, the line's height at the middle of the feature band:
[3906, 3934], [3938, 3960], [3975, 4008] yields 0.2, 37.7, 42.2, 39.5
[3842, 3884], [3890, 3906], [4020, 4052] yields 1.6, 37.9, 46.8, 39.7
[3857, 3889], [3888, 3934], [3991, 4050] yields 3.7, 37.9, 46.3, 40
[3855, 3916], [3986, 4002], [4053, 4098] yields -1.0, 37.8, 44.4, 41.6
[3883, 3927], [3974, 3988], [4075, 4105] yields 0.5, 37.2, 42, 39.2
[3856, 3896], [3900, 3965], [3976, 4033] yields 4.0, 36.8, 44.4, 40.1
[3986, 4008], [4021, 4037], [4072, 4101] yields -1.0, 44.4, 43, 43.9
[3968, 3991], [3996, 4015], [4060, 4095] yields -3.5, 35.6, 44.9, 38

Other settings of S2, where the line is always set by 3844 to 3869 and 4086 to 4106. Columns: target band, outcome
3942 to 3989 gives 0.08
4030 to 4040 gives -0.21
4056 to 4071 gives -0.15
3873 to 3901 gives 0.13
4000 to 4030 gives -0.18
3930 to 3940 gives 0.27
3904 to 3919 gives -0.05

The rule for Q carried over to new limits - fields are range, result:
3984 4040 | 45.9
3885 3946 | 36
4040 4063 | 45.2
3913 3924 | 38.5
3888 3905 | 35.1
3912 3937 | 35.4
